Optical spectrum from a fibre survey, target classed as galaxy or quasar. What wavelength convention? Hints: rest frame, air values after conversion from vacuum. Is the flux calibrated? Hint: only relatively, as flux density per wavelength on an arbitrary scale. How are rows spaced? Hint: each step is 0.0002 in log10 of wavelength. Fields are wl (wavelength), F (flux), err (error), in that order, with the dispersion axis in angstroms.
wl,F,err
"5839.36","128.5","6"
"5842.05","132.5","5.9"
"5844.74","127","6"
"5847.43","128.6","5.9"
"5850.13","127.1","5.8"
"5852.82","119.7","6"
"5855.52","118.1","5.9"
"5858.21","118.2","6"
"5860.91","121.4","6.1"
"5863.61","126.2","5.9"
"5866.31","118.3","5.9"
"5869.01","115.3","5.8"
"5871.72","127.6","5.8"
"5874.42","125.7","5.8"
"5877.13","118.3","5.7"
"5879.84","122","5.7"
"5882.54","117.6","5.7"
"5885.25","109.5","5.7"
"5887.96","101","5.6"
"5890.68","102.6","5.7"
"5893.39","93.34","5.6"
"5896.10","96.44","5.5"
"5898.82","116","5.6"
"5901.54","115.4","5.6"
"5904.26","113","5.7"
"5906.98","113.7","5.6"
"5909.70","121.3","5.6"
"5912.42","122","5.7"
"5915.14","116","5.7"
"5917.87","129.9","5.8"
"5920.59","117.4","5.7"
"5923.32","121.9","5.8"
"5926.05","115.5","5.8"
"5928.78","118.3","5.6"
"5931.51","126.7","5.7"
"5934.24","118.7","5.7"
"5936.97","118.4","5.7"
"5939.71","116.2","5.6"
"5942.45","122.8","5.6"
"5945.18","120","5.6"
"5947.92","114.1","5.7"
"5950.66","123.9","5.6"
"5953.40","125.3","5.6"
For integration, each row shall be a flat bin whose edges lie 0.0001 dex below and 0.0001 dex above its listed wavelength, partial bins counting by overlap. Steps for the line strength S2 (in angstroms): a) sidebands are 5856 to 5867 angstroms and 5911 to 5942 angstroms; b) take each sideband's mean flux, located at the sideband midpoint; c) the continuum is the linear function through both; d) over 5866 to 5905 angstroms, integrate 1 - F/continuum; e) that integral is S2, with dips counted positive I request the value 2.6 angstroms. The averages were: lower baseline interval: 121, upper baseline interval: 120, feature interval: 113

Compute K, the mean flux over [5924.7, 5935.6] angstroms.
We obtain 120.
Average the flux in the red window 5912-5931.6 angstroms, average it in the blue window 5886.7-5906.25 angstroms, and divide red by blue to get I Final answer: 1.14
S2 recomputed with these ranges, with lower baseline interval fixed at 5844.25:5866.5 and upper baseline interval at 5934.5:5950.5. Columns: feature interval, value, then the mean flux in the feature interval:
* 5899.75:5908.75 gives 0.45 angstroms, 114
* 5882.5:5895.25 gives 1.90 angstroms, 103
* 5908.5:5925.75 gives -0.16 angstroms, 121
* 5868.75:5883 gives 0.01 angstroms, 122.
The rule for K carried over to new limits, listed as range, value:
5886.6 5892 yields 102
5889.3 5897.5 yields 97.5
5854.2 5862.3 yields 119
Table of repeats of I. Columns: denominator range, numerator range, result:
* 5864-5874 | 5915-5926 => 1.00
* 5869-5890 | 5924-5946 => 1.03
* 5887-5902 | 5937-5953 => 1.16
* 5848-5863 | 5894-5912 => 0.92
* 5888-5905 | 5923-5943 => 1.13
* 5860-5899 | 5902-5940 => 1.05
